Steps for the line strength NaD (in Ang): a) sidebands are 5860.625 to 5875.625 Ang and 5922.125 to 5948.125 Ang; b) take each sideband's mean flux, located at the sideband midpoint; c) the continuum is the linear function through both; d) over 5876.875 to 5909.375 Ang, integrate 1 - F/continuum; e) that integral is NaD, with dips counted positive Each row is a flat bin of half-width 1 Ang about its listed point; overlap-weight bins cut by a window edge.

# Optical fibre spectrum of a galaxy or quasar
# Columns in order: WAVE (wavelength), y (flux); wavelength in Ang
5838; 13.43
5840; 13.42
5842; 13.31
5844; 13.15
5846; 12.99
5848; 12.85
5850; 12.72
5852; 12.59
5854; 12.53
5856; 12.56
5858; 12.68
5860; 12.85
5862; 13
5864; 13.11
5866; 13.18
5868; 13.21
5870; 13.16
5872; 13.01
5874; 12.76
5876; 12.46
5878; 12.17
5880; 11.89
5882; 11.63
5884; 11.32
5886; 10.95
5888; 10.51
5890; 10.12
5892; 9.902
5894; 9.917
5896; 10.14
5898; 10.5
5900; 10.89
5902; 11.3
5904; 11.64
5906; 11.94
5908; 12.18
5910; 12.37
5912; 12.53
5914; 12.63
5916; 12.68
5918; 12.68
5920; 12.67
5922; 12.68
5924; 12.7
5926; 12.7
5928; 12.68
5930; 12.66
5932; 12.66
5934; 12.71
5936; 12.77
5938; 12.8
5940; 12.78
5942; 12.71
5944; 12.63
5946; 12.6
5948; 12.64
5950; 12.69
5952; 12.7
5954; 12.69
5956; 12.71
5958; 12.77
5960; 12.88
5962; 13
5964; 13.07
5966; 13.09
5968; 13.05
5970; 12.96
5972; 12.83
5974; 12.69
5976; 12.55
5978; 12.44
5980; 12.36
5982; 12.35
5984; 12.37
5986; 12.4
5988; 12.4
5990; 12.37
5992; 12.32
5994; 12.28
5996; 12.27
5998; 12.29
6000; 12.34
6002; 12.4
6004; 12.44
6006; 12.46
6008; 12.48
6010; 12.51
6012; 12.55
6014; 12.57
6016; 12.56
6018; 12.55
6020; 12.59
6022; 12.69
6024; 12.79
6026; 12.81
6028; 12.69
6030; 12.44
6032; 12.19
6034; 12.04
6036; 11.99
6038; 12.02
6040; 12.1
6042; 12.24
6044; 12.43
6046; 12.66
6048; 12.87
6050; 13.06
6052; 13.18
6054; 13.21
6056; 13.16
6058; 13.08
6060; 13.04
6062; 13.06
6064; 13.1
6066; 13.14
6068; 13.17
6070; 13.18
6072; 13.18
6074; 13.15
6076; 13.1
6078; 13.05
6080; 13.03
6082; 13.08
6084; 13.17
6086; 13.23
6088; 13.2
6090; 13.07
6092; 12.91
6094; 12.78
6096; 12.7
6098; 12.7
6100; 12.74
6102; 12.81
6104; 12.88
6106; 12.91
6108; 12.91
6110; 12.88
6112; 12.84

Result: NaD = 4.6 Ang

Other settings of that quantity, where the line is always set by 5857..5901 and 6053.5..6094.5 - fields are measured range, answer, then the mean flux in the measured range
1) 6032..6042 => 0.6 Ang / 12.1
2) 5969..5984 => -0.2 Ang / 12.6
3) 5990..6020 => 0.5 Ang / 12.4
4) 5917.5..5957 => -1.7 Ang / 12.7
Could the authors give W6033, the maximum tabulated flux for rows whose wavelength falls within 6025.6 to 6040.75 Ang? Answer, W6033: 12.81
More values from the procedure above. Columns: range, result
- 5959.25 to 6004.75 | 13.09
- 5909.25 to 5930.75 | 12.7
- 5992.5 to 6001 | 12.34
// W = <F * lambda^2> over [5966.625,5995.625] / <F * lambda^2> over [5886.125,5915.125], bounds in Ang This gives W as 1.15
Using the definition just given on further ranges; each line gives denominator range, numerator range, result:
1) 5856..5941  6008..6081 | 1.10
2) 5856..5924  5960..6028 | 1.09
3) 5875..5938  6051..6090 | 1.17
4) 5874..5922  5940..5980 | 1.13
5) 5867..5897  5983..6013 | 1.12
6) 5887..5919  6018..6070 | 1.17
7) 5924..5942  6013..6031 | 1.02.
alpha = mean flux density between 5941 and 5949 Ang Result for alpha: 12.6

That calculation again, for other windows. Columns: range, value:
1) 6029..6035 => 12.2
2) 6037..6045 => 12.2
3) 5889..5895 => 9.98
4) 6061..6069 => 13.1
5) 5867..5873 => 13.1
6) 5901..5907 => 11.6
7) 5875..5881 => 12.2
